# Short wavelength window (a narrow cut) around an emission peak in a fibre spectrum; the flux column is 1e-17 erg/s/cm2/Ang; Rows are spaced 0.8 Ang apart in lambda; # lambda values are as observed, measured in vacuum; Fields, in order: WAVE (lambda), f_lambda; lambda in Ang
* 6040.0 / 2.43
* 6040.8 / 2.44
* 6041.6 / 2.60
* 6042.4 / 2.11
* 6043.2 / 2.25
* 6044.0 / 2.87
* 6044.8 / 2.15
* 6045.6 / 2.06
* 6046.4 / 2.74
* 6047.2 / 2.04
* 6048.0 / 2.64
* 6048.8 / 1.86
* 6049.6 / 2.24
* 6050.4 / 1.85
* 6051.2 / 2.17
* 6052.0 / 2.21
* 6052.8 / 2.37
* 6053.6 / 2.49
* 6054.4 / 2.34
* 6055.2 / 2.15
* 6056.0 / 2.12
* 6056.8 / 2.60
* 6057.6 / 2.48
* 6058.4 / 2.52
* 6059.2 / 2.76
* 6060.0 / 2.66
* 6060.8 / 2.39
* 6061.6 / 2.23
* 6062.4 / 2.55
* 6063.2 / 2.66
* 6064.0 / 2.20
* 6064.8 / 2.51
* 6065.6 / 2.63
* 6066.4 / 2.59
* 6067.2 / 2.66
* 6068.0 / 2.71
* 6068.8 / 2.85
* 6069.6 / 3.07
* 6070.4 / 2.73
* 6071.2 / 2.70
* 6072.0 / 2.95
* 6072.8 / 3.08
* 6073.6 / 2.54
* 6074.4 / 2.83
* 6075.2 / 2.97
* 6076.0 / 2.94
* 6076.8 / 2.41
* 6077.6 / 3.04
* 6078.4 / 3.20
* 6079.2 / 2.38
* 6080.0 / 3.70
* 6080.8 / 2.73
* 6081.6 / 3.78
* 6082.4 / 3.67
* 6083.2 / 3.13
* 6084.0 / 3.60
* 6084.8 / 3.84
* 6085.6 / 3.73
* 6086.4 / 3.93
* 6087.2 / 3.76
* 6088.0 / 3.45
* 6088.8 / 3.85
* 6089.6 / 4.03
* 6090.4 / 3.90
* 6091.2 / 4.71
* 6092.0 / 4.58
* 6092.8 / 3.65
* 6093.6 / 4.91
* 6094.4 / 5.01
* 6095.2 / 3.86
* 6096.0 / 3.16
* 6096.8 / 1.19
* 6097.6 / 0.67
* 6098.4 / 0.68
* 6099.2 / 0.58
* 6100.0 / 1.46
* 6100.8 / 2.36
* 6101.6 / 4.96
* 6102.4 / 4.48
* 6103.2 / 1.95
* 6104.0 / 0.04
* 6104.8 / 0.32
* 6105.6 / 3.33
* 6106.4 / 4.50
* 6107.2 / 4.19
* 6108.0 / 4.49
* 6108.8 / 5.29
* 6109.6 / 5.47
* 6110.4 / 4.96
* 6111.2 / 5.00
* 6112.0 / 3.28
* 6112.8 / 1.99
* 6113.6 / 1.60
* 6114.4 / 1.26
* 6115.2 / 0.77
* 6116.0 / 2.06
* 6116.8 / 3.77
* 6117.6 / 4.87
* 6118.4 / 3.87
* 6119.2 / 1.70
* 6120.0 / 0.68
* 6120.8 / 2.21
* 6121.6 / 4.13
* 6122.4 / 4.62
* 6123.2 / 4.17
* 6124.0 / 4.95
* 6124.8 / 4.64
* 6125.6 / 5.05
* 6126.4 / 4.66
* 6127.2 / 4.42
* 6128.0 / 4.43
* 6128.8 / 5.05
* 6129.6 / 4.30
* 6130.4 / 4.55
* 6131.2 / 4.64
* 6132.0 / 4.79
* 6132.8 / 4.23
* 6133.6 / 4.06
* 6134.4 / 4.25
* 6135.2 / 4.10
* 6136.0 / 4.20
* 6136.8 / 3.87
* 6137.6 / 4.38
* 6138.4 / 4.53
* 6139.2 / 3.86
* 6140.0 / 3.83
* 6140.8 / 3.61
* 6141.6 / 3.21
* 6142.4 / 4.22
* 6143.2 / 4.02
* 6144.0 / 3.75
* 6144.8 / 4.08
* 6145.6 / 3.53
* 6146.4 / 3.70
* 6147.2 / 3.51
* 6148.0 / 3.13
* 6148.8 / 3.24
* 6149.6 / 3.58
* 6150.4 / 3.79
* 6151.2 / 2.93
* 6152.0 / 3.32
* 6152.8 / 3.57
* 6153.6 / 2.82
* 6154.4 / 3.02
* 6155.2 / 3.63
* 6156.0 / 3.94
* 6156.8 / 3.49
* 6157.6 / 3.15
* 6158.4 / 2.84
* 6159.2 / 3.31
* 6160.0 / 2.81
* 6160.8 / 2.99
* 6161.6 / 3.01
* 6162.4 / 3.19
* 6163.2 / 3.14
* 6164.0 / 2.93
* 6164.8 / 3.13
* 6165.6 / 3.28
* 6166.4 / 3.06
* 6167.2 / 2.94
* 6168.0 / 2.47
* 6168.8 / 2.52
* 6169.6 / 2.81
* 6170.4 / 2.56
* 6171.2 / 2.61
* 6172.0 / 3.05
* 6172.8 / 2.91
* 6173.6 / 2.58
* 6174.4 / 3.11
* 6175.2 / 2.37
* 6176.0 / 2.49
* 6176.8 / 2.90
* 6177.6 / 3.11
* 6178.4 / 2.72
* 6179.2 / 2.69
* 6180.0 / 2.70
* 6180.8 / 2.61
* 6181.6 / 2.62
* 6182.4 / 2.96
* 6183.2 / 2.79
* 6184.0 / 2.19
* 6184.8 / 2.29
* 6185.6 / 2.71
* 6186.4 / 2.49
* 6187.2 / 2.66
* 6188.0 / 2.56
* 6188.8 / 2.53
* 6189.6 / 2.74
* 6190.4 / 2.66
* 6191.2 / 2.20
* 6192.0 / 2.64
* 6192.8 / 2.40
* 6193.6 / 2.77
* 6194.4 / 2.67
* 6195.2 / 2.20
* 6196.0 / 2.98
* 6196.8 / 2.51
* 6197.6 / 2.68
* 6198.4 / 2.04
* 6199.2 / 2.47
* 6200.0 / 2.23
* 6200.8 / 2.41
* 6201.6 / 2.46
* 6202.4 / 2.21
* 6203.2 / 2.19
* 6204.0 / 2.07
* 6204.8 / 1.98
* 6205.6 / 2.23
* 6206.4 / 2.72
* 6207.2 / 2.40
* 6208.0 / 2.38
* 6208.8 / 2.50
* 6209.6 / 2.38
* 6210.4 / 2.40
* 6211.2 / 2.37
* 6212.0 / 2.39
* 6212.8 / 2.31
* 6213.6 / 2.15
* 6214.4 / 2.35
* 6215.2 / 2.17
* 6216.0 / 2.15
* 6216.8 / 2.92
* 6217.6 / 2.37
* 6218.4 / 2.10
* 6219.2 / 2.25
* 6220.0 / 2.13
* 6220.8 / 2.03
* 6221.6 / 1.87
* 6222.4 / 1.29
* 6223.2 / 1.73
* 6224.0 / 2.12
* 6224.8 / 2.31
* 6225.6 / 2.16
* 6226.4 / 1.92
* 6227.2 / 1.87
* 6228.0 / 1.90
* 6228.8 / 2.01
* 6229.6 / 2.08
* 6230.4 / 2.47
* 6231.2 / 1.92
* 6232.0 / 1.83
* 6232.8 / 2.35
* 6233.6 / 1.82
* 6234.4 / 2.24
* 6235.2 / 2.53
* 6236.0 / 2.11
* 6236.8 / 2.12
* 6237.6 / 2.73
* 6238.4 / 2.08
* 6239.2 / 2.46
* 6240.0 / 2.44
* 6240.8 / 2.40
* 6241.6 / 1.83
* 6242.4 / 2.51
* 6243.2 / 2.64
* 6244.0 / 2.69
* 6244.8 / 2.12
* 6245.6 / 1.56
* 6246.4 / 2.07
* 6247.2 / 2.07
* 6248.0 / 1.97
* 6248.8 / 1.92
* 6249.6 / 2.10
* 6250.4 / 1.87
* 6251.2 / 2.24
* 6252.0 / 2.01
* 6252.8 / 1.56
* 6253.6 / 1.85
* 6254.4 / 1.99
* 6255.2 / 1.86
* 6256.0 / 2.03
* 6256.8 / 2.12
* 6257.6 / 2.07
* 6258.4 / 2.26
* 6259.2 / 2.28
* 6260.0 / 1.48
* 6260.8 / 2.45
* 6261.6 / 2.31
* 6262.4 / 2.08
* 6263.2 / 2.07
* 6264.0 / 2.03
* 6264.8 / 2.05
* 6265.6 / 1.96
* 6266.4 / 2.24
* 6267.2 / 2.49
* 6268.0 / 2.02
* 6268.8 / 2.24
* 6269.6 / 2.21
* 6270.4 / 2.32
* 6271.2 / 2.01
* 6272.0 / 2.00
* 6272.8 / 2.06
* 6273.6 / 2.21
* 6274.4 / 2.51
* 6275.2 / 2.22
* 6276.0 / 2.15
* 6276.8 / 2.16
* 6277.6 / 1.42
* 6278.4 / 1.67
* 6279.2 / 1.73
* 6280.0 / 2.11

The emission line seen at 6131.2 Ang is Mg II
